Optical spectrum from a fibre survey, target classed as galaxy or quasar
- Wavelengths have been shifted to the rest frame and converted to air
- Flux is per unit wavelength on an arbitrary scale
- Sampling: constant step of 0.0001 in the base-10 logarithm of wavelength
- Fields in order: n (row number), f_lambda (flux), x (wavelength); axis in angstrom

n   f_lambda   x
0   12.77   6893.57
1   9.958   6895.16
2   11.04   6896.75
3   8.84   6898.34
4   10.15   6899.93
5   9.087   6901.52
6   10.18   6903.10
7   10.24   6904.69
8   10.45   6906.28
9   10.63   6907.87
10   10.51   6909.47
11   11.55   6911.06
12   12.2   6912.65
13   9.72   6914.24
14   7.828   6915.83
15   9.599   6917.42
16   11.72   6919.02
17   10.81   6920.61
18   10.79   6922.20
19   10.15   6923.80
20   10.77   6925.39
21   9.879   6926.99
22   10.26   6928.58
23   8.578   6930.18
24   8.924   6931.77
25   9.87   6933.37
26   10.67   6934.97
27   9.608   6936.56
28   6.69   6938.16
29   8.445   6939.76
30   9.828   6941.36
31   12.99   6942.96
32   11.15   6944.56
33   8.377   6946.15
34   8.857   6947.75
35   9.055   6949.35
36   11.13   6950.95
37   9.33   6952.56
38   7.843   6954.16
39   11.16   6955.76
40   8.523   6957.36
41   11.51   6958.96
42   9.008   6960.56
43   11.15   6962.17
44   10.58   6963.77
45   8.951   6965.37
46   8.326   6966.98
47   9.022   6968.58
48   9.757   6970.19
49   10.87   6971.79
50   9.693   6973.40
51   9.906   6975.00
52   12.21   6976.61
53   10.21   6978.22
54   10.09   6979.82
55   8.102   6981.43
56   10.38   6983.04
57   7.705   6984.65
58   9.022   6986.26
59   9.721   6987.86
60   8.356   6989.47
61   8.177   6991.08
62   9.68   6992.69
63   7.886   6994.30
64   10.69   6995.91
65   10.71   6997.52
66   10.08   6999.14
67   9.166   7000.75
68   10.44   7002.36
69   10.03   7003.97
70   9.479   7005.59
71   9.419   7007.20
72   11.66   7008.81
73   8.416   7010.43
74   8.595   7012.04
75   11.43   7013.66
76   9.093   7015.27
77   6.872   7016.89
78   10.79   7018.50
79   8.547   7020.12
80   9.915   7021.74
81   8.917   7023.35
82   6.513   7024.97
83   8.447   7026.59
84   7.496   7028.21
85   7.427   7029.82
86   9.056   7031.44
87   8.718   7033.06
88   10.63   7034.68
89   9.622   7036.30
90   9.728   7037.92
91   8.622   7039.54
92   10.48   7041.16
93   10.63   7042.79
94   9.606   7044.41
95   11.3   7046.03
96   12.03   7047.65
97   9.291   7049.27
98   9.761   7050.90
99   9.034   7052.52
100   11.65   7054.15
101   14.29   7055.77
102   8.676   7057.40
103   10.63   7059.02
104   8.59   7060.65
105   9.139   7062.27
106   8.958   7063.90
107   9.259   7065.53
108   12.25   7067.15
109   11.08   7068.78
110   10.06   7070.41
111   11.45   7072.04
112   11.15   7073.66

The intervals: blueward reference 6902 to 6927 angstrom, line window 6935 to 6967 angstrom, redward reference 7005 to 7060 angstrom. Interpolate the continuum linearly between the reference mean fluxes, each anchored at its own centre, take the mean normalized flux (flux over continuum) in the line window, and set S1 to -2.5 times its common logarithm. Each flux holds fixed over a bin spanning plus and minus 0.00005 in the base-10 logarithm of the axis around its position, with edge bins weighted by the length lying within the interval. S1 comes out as 0.05 mag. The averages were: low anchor 10.4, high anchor 9.61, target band 9.68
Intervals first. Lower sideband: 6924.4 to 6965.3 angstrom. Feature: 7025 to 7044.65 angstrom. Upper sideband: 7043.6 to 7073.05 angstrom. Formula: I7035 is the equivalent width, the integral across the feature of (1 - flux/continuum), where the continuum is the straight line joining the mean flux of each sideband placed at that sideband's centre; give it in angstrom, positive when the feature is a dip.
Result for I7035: 2.3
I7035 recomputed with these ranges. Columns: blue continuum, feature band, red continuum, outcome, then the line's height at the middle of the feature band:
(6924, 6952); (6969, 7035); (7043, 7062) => 4.83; 10.1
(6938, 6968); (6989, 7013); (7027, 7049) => 0.25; 9.65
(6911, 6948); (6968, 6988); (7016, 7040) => -0.82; 9.37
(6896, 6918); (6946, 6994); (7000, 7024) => 1.08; 9.77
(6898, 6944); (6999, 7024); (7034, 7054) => 1.36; 10.1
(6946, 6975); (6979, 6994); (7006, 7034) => 0.55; 9.33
